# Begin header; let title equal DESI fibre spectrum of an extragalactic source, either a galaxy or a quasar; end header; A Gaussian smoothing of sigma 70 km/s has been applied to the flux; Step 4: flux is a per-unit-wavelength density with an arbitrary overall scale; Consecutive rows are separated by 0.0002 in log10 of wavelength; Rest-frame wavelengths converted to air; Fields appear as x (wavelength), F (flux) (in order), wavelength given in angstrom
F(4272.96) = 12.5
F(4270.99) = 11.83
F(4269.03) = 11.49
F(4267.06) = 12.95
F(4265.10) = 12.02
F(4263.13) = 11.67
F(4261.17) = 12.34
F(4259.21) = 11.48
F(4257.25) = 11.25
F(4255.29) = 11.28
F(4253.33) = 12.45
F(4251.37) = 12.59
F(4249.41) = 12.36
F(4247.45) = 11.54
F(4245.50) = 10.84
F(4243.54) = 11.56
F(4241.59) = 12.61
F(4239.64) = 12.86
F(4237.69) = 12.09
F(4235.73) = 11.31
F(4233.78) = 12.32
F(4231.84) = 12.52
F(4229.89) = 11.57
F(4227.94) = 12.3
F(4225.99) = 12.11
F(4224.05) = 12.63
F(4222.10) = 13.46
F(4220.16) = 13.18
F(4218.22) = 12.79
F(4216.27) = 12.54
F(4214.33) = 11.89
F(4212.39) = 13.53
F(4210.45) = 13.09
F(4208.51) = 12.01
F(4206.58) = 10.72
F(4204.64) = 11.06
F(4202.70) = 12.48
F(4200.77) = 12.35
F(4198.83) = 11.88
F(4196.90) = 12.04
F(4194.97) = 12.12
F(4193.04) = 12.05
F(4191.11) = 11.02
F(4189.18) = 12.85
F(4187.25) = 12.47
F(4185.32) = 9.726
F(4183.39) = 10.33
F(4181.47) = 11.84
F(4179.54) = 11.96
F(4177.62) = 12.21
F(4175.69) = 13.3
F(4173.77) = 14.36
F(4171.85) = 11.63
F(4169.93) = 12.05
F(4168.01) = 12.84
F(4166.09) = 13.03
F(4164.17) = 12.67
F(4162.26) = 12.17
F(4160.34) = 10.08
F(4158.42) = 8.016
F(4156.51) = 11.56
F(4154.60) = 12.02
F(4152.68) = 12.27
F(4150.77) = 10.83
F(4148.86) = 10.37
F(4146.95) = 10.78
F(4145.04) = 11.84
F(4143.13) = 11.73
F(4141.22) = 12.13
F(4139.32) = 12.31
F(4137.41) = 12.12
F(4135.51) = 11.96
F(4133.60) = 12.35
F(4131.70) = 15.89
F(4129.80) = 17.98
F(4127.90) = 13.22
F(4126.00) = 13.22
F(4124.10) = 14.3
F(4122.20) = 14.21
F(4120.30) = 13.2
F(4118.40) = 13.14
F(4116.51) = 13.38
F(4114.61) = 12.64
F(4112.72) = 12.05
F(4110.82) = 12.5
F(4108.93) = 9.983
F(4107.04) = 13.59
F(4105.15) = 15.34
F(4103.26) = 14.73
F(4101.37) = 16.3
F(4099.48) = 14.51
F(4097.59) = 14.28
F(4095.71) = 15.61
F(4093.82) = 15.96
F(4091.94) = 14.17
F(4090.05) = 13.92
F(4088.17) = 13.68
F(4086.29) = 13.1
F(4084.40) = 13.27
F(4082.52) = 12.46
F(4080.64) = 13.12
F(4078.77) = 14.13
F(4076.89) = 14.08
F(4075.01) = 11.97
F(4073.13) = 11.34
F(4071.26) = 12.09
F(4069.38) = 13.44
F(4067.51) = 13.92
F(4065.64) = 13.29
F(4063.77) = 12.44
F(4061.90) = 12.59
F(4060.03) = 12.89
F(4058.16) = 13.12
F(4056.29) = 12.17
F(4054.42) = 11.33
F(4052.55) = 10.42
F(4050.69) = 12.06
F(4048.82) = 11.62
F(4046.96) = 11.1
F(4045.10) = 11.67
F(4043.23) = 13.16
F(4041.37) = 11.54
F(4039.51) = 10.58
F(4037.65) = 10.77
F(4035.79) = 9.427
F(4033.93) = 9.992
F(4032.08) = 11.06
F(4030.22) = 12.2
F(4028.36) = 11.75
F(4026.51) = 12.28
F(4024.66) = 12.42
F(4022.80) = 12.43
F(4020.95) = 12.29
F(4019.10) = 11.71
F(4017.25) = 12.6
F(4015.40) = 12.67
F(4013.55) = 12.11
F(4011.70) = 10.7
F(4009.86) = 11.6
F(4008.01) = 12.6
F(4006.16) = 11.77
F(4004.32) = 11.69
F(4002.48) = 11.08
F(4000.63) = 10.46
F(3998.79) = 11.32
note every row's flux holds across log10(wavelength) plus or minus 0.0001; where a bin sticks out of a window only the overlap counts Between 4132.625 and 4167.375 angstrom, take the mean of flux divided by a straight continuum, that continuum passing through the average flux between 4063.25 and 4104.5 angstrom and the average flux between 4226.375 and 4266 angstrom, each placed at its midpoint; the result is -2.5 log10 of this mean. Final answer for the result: 0.13 mag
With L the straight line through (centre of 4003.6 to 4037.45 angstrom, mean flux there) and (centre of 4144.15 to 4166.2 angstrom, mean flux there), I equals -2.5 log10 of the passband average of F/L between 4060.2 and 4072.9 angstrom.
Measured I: -0.12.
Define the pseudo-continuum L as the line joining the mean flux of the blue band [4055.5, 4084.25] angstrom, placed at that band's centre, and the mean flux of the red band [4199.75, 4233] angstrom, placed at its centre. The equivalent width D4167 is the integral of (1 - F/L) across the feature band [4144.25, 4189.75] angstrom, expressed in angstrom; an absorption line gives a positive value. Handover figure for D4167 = 3.0 angstrom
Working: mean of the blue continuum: 12.9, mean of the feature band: 11.7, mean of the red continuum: 12.4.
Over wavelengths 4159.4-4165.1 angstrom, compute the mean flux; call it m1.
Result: 11.6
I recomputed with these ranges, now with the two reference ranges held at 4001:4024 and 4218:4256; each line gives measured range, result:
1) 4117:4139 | -0.14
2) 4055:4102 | -0.13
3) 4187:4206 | 0.02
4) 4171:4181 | -0.05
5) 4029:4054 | 0.07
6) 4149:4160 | 0.12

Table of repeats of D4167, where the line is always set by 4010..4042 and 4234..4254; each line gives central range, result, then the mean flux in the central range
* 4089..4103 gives -3.9 angstrom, 14.9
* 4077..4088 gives -1.5 angstrom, 13.3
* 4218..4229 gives -0.7 angstrom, 12.7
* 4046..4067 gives -0.9 angstrom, 12.1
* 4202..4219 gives -0.4 angstrom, 12.2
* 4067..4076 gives -0.6 angstrom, 12.5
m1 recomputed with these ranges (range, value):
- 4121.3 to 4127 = 13.9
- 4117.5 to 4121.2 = 13.2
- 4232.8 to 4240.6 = 12.1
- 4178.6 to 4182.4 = 11.9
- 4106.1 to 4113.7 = 12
